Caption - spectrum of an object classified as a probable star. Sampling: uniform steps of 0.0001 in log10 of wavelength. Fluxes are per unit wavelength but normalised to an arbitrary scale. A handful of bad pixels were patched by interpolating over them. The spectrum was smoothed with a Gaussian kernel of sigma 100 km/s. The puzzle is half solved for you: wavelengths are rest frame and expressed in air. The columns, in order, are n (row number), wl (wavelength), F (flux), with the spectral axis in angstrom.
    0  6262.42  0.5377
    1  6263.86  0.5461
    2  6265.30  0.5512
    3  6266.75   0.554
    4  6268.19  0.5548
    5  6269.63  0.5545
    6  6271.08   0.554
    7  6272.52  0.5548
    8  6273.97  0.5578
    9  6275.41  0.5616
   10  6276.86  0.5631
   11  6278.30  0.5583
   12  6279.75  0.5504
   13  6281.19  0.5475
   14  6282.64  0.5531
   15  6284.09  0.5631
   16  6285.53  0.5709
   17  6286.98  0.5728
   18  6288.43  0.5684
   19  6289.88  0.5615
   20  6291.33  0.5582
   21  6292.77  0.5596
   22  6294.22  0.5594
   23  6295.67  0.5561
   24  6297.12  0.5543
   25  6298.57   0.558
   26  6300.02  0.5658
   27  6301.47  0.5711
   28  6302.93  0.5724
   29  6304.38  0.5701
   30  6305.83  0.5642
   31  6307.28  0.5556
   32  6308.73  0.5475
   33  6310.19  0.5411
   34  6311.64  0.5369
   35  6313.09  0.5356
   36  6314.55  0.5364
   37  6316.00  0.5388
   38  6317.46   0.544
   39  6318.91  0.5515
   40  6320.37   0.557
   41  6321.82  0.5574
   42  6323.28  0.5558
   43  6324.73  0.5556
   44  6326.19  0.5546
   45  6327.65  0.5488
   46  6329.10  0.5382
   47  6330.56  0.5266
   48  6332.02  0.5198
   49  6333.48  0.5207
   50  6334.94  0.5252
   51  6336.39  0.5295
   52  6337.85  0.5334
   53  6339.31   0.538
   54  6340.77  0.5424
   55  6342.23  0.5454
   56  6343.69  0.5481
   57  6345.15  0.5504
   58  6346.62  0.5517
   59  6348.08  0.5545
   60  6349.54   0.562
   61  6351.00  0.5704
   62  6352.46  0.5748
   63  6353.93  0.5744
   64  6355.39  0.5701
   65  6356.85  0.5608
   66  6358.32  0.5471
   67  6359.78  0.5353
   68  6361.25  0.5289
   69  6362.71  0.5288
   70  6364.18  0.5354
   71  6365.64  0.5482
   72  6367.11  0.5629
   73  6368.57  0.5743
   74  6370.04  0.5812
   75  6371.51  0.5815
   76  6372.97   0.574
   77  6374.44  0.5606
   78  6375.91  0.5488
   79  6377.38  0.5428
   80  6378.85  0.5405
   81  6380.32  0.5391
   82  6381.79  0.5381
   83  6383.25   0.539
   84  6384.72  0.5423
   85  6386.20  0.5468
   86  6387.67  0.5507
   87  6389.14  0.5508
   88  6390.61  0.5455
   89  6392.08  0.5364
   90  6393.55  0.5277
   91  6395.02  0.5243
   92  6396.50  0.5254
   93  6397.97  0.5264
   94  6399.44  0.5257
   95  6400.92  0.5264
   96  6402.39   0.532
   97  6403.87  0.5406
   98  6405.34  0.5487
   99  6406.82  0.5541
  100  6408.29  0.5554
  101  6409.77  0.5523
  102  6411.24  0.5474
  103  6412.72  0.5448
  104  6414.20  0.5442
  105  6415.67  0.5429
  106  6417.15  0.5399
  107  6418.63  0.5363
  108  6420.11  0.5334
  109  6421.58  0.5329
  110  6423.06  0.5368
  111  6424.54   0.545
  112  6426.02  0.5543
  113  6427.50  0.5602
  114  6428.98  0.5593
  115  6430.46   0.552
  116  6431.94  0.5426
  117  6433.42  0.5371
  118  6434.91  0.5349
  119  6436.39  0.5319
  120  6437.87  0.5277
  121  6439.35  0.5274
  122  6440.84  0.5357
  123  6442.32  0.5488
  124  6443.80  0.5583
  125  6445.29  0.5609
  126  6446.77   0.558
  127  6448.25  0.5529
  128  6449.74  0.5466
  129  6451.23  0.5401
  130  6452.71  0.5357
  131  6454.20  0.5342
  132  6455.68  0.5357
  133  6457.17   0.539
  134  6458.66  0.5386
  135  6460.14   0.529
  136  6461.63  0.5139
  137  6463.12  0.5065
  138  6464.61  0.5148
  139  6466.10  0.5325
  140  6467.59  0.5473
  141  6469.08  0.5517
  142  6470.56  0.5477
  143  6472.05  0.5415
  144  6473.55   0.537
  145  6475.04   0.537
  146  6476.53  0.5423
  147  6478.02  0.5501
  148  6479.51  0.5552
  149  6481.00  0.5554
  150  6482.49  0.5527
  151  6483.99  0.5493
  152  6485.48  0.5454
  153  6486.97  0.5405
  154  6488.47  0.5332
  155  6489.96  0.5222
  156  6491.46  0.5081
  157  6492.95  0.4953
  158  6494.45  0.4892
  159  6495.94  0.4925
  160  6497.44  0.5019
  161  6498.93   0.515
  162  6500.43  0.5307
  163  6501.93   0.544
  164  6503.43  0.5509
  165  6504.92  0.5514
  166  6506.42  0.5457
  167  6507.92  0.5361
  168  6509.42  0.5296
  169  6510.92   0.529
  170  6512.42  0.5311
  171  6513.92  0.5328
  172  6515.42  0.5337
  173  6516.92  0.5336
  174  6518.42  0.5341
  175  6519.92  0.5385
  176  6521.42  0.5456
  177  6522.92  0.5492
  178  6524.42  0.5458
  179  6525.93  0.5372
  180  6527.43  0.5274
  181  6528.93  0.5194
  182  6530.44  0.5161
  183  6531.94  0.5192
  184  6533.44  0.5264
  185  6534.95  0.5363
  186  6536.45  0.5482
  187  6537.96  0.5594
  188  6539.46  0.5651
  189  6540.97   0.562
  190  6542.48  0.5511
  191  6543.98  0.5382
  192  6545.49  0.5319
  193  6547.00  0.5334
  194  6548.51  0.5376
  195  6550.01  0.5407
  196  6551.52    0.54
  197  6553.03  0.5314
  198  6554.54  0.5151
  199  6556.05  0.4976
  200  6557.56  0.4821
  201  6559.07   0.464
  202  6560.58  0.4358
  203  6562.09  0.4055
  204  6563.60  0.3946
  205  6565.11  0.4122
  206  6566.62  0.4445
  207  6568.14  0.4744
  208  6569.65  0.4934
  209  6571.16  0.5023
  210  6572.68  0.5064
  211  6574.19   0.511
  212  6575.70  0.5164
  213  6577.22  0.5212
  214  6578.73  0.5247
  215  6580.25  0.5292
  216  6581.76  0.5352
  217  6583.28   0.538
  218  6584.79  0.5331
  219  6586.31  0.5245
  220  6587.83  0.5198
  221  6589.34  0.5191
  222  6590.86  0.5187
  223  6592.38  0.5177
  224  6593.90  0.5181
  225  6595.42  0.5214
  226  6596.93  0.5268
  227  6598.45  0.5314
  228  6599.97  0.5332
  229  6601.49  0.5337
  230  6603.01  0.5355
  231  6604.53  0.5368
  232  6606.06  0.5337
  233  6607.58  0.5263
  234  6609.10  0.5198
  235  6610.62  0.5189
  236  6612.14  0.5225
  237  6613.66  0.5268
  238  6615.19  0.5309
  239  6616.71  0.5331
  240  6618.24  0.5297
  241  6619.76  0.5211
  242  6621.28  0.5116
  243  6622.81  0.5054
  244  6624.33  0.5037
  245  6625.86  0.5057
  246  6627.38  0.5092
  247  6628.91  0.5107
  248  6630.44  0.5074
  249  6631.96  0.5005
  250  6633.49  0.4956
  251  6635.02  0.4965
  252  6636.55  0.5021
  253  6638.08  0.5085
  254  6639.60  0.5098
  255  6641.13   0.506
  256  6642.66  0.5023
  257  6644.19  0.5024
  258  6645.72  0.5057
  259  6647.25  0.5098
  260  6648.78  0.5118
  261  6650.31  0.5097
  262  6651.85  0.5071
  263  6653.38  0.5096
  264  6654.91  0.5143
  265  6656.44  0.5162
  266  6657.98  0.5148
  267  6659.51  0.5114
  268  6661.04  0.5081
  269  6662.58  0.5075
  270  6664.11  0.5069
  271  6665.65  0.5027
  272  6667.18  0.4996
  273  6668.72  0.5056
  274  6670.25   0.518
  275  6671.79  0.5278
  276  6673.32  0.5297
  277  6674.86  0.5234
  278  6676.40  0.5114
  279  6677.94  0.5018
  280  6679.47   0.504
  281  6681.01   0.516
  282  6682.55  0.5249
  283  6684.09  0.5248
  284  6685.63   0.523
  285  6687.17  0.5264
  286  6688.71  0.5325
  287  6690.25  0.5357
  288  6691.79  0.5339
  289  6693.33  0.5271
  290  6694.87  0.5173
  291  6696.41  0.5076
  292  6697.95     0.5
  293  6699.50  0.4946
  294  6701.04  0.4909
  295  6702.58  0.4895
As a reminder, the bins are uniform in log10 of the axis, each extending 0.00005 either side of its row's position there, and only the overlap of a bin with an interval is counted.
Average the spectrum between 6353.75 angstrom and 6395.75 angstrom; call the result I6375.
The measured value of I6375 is 0.549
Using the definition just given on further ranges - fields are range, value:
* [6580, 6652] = 0.518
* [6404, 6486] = 0.542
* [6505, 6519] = 0.535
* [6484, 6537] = 0.53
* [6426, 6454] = 0.545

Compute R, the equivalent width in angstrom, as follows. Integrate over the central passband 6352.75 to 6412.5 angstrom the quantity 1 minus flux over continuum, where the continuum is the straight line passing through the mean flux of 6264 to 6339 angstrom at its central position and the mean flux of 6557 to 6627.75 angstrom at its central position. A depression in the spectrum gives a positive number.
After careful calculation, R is -0.82 angstrom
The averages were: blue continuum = 0.552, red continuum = 0.508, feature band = 0.547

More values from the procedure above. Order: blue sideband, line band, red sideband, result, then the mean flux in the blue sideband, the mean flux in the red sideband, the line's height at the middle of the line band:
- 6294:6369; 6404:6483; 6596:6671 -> -0.9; 0.55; 0.514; 0.536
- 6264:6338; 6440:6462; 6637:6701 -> -0.2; 0.552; 0.513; 0.536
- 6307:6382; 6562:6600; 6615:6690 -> 1.2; 0.548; 0.512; 0.521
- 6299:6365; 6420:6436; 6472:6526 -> -0.1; 0.548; 0.534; 0.54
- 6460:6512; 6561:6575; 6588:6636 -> 1.7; 0.532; 0.519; 0.524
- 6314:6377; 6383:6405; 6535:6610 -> 0.2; 0.55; 0.514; 0.542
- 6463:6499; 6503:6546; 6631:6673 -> -1.1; 0.531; 0.508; 0.525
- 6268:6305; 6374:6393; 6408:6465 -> 0.1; 0.56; 0.541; 0.548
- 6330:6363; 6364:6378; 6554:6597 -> -0.6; 0.545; 0.496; 0.54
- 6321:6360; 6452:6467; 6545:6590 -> -0.1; 0.548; 0.5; 0.523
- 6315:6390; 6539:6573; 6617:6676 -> 1.6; 0.549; 0.51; 0.522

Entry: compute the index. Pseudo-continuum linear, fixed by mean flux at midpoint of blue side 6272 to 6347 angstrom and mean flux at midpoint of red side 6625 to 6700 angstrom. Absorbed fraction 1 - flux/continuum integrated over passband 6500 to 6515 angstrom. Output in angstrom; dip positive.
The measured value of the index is -0.3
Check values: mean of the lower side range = 0.551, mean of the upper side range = 0.512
